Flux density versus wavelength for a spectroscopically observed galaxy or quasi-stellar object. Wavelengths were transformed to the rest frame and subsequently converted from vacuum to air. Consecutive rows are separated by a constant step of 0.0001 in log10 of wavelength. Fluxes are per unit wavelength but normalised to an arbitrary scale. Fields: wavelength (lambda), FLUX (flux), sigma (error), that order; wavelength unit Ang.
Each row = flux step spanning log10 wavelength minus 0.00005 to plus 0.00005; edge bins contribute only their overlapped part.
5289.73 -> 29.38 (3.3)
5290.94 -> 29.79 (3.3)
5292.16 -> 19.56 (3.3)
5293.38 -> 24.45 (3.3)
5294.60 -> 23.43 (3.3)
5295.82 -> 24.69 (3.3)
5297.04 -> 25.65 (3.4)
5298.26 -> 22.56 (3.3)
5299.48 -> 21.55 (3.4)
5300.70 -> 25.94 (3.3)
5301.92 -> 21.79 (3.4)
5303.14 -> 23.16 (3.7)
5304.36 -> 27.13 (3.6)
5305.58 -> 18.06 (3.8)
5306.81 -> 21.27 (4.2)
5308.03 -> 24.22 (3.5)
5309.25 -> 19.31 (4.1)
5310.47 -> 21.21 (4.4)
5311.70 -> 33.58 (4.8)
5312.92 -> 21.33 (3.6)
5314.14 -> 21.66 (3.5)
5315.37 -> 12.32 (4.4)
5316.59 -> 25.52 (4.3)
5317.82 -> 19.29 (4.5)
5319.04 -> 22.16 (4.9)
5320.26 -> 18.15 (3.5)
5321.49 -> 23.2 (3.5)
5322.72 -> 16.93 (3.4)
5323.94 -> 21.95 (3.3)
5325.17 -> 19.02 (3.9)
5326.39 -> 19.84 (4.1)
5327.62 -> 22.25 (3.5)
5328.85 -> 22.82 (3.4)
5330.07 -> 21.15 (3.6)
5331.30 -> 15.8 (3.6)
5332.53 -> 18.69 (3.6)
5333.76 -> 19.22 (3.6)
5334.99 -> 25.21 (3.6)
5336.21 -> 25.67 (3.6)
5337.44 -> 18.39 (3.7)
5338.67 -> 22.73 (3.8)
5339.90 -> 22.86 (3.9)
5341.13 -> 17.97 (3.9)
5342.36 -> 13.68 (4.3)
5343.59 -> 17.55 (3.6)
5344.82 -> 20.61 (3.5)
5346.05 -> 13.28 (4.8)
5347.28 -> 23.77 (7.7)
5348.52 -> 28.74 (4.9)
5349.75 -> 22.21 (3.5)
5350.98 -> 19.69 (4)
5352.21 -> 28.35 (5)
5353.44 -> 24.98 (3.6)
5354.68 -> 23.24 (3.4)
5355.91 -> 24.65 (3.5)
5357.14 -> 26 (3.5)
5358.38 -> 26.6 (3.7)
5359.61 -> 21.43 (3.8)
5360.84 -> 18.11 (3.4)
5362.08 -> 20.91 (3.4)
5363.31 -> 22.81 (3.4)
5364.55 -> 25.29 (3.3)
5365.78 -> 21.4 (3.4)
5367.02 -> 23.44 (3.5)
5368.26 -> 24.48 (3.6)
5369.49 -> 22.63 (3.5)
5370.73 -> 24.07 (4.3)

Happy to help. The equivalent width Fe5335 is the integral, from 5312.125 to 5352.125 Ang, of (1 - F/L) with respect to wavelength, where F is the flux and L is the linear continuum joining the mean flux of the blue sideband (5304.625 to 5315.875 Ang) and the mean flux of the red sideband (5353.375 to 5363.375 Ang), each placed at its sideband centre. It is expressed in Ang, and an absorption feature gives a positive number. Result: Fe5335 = 3.1 Ang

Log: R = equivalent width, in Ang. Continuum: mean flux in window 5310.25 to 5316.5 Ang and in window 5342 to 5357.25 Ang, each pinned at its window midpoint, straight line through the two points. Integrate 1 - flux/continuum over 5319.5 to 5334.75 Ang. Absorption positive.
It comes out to 1.5 Ang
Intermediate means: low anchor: 22.4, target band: 20.1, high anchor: 22.1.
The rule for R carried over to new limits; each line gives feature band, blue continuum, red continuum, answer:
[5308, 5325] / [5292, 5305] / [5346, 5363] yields 1.65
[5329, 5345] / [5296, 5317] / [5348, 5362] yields 2.33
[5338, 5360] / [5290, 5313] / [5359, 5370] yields 0.48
